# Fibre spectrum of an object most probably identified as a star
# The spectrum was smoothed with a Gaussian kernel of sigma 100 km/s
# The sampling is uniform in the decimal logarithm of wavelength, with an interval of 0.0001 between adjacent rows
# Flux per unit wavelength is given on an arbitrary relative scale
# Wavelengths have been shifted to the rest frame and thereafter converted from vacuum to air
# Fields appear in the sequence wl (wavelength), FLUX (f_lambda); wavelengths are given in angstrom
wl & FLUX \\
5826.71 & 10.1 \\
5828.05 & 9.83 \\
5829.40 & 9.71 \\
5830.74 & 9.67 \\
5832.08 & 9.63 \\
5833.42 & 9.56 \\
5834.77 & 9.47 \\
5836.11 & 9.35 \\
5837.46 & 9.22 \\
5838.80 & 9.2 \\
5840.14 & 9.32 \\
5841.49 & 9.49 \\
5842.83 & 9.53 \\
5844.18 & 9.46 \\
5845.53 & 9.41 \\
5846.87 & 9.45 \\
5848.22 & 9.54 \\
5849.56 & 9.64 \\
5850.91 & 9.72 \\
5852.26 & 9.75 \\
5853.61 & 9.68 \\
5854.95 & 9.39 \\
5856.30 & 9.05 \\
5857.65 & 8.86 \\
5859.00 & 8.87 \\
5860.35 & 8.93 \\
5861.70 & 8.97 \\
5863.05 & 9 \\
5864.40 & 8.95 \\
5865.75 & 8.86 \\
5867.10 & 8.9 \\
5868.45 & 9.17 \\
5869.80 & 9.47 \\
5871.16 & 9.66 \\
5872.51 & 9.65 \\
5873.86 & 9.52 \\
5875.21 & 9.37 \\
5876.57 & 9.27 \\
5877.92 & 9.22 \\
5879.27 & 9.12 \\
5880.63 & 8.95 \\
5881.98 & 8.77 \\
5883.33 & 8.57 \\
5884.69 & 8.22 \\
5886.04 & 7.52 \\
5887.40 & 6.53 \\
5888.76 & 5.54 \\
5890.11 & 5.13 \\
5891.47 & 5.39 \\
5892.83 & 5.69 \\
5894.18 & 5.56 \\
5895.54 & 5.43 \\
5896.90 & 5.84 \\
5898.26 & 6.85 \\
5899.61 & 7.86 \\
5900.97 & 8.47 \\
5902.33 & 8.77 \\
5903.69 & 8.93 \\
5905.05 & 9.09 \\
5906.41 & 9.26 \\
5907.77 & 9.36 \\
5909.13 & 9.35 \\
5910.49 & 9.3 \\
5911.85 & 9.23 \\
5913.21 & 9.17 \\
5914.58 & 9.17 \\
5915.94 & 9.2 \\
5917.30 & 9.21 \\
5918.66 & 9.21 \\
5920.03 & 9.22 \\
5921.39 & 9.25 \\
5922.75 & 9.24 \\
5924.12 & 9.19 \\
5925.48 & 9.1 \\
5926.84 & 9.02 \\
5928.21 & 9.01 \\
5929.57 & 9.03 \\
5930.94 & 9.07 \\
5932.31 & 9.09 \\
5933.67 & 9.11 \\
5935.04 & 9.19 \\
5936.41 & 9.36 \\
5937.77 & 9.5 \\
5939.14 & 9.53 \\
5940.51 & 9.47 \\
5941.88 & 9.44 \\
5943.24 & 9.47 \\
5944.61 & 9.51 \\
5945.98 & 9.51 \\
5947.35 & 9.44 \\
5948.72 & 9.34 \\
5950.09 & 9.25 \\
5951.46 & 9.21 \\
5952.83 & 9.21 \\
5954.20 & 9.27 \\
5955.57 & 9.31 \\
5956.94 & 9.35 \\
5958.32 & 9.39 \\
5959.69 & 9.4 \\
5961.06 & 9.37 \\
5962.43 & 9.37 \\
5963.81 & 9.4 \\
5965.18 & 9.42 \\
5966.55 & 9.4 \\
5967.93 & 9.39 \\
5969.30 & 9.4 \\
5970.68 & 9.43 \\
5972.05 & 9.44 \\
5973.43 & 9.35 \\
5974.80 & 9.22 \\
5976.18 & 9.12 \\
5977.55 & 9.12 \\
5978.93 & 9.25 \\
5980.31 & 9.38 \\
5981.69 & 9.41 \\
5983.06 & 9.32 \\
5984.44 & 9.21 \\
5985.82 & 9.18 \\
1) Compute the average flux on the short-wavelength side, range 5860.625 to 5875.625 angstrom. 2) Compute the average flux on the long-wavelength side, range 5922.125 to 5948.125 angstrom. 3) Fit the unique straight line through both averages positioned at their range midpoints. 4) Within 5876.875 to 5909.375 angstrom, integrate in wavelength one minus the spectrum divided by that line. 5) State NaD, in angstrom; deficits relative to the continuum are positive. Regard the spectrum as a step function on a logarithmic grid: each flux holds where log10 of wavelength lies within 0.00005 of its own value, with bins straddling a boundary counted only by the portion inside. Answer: 5.6 angstrom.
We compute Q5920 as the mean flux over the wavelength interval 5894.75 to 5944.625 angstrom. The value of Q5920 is 8.89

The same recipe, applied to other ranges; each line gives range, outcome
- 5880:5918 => 7.87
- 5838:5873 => 9.3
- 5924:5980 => 9.31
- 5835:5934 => 8.73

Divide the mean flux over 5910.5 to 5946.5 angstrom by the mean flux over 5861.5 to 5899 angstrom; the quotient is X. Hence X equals 1.16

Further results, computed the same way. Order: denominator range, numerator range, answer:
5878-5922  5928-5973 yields 1.16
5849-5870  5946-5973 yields 1.02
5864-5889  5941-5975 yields 1.07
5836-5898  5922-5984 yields 1.09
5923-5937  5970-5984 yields 1.02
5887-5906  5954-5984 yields 1.37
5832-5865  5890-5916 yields 0.84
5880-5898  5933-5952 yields 1.40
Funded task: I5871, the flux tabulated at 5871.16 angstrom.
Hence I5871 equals 9.66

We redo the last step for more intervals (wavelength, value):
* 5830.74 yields 9.67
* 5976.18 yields 9.12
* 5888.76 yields 5.54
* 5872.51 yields 9.65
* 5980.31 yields 9.38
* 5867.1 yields 8.9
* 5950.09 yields 9.25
